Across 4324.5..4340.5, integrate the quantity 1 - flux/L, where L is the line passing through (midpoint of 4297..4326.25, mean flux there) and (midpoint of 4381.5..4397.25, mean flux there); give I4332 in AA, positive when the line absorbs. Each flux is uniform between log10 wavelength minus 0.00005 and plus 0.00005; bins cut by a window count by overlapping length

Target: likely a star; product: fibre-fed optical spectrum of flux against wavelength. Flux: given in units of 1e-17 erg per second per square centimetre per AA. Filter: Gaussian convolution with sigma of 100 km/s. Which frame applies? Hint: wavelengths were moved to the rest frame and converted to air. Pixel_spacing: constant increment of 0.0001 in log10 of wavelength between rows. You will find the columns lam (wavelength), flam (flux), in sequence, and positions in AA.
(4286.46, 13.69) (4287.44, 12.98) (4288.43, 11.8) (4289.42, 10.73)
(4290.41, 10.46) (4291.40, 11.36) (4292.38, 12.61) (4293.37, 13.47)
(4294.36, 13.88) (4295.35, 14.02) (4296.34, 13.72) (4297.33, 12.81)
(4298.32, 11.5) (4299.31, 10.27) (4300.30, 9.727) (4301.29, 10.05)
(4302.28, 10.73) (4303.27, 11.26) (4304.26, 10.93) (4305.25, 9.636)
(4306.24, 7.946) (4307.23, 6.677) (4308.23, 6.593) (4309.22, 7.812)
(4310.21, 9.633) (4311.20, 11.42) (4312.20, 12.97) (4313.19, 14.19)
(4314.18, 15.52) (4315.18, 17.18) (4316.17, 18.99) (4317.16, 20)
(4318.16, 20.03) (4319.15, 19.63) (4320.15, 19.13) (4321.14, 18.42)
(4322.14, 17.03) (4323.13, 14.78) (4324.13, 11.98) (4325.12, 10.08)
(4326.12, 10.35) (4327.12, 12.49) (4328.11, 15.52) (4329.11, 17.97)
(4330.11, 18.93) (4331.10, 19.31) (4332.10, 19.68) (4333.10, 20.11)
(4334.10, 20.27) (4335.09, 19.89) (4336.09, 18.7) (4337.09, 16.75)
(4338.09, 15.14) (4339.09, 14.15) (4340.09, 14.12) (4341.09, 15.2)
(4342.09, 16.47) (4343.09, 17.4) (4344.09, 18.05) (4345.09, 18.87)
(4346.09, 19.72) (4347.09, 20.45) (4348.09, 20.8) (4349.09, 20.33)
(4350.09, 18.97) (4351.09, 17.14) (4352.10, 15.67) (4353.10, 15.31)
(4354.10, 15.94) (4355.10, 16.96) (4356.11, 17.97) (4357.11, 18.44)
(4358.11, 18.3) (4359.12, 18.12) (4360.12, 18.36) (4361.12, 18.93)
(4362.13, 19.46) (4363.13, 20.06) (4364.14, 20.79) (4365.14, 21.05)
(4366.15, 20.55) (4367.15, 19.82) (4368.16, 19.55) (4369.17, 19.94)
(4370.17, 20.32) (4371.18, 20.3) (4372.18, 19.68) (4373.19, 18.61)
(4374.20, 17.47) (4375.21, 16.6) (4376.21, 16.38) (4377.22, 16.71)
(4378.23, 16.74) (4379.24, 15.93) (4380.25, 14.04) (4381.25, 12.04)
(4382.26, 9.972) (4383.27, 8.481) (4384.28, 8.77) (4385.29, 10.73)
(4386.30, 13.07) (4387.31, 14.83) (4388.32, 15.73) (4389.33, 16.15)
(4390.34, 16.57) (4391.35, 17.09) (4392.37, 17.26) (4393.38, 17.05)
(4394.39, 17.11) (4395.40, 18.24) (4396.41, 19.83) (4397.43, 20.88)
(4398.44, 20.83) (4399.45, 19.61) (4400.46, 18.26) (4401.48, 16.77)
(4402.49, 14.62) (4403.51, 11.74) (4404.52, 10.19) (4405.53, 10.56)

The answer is -3.6 AA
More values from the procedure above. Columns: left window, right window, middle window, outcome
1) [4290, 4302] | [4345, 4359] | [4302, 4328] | 1.5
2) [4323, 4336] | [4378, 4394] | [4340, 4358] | -2.5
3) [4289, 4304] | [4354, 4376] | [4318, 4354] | -2.9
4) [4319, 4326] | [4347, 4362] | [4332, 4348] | -0.9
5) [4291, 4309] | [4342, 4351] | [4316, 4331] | -1.5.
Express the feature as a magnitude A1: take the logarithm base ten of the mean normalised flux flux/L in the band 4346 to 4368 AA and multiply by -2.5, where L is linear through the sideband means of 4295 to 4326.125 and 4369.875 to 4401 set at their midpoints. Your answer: -0.24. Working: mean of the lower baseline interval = 13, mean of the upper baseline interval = 16.3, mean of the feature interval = 18.8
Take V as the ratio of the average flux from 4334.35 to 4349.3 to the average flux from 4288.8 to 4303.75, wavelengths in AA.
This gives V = 1.51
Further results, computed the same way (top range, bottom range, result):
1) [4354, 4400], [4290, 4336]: 1.23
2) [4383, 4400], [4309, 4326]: 1.06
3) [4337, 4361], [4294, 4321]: 1.36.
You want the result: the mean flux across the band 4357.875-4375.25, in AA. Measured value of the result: 19.4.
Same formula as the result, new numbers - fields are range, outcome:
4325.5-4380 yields 17.9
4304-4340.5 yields 15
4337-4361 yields 17.5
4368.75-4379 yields 18.2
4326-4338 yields 17.6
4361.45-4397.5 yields 16.8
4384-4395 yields 15.1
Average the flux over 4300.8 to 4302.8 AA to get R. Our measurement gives 10.4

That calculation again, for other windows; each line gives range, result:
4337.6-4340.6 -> 14.5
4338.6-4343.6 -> 15.5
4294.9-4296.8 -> 13.9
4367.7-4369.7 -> 19.8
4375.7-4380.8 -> 15.9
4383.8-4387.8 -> 11.9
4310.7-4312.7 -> 12.2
